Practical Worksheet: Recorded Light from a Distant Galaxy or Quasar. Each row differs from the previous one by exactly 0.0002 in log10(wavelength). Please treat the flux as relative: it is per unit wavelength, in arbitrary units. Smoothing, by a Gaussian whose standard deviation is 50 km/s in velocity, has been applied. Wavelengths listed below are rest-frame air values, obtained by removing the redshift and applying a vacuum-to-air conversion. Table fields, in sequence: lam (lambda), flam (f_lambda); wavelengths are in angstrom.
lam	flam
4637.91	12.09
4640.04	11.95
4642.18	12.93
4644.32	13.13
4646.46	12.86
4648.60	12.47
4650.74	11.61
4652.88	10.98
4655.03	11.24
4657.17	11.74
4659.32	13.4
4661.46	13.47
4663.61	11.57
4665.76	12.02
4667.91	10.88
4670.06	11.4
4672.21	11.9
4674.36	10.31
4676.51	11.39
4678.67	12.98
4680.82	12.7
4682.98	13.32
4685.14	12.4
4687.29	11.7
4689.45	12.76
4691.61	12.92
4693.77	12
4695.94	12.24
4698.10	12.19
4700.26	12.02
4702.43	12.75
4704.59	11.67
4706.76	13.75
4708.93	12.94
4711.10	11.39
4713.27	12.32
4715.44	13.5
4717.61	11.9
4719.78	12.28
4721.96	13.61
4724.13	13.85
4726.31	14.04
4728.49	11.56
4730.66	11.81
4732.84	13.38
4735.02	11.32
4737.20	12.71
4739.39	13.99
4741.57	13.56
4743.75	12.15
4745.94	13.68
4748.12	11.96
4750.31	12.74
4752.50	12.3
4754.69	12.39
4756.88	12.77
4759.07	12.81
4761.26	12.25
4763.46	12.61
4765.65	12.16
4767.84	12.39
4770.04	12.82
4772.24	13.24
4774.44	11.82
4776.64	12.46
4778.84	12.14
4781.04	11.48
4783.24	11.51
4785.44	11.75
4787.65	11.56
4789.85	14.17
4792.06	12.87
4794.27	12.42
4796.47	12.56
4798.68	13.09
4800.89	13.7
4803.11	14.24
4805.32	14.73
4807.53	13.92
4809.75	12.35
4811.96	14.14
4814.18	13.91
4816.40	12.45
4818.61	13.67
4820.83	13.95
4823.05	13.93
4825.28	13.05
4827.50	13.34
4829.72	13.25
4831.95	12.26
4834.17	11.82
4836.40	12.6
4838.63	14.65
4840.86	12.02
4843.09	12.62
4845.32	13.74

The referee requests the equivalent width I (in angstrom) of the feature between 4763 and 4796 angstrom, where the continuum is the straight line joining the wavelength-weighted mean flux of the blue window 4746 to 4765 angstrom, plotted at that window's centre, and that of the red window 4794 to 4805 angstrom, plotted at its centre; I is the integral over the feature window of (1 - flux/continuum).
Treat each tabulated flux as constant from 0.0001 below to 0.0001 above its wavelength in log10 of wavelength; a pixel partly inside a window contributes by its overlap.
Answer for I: 1.6 angstrom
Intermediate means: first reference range 12.5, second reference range 13.4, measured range 12.4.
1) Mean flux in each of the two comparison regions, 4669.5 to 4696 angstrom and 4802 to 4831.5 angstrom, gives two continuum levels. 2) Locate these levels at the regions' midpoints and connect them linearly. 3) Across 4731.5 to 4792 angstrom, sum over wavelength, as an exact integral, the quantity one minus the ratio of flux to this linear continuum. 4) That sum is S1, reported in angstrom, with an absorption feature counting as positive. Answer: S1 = 2.2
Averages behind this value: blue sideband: 12.2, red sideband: 13.6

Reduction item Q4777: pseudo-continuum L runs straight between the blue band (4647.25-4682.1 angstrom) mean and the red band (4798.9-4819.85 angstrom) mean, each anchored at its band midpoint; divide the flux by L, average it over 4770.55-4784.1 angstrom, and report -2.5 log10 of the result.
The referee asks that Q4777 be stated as 0.10 mag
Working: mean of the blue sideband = 11.9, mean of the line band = 12.1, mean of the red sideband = 13.7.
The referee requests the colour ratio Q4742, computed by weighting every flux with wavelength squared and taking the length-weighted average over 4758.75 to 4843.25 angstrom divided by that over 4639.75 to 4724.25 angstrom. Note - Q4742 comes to 1.10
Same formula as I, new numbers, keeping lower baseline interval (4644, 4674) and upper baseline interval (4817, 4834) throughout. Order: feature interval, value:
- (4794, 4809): -0.6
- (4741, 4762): 0.1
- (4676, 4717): -0.7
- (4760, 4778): 0.5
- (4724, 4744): -0.4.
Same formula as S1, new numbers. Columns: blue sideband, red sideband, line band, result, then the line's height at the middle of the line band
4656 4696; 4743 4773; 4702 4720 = -0.23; 12.3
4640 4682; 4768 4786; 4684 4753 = -2.84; 12.1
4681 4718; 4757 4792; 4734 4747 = -0.51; 12.4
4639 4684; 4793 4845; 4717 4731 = -0.27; 12.6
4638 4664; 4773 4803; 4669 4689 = 0.48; 12.3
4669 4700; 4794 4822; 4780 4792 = 1.00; 13.3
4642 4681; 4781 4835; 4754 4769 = 0.30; 12.7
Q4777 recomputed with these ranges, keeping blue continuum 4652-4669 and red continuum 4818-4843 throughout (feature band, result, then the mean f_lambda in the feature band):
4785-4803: 0.00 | 12.9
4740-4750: -0.03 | 12.9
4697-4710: -0.03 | 12.6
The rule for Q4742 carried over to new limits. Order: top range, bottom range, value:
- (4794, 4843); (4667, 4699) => 1.16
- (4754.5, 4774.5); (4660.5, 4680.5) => 1.11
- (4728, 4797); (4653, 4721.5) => 1.05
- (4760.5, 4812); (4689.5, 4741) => 1.04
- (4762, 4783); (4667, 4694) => 1.06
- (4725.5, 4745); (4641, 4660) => 1.08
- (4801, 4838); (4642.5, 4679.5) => 1.19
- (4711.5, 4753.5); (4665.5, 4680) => 1.13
